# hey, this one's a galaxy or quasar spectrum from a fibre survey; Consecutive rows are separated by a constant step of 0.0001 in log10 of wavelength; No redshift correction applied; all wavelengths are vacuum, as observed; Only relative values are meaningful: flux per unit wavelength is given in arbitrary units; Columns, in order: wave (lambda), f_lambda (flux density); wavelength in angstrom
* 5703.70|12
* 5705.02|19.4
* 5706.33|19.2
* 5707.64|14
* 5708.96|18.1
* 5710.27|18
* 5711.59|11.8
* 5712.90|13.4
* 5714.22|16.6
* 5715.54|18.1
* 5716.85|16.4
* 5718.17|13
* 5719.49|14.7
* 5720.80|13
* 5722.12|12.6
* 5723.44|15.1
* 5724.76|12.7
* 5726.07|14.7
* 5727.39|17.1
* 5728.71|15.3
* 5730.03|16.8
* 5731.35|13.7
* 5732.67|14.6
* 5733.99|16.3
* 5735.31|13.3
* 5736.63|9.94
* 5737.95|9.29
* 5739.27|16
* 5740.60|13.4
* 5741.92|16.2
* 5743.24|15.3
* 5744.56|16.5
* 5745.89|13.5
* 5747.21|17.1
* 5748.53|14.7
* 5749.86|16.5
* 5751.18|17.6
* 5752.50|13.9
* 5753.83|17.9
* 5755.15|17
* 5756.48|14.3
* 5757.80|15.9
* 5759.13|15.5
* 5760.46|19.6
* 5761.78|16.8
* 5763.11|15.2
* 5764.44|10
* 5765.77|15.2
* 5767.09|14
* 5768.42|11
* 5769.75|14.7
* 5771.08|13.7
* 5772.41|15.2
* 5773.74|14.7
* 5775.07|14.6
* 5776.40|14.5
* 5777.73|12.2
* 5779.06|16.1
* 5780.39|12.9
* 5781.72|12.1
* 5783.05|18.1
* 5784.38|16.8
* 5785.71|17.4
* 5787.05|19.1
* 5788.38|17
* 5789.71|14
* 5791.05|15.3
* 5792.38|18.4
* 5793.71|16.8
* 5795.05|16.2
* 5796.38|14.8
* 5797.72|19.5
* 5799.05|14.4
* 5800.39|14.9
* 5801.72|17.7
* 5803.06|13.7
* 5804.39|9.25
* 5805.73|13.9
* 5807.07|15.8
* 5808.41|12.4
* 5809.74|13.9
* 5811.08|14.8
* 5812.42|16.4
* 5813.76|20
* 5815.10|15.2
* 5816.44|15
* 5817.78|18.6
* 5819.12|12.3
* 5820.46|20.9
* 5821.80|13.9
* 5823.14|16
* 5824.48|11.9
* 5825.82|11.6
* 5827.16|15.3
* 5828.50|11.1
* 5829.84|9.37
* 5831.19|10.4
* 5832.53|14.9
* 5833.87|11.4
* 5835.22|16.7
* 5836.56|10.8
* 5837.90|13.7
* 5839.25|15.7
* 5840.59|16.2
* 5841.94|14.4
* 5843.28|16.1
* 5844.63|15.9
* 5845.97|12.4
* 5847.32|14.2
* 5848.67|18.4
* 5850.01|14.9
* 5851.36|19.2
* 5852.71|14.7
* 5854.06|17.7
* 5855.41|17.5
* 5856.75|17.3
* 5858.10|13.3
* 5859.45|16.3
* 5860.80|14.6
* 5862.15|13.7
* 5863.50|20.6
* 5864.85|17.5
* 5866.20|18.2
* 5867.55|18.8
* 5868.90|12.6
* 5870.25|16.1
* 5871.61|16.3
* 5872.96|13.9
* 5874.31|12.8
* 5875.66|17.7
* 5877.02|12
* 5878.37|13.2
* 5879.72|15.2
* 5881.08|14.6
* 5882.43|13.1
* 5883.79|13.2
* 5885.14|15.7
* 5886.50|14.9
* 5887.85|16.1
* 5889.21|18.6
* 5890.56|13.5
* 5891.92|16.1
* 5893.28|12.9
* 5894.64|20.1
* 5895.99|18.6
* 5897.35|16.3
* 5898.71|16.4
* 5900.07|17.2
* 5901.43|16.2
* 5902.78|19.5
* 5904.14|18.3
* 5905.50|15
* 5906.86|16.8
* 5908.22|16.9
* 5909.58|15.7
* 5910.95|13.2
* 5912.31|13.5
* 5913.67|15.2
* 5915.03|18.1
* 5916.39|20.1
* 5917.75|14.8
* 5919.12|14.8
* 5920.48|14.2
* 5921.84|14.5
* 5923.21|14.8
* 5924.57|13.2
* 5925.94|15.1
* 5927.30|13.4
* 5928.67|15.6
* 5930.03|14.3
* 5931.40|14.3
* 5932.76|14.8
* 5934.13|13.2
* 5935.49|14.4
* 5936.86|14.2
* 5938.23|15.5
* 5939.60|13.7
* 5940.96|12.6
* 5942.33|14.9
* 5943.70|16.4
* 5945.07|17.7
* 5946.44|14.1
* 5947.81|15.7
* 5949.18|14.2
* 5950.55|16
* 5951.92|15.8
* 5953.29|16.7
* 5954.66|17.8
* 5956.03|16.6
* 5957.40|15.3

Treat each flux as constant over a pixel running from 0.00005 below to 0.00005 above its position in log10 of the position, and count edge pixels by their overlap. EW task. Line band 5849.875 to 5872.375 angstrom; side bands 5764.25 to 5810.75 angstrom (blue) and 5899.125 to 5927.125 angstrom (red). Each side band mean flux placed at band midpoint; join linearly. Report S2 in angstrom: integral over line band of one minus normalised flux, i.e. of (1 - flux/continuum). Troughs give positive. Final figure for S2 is -1.5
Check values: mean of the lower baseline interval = 14.9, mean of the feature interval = 16.5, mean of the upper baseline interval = 15.8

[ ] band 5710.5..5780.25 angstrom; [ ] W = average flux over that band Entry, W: 14.8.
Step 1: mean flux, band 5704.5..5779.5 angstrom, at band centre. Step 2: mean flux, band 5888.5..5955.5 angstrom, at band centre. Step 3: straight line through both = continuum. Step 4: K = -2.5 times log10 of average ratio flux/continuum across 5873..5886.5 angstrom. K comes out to 0.094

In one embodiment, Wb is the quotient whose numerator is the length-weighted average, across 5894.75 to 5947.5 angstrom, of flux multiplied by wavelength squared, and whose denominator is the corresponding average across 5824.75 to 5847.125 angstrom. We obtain 1.2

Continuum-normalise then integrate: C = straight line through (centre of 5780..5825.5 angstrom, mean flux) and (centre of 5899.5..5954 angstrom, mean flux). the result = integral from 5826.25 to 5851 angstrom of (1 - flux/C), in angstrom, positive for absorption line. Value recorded 2.3 angstrom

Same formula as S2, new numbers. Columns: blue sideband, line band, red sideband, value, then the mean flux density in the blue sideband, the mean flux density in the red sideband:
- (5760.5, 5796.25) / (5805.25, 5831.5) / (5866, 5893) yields 1.1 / 15.2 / 15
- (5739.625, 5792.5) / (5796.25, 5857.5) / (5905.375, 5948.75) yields 1.2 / 15.3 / 15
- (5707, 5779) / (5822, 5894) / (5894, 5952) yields 1.9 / 14.8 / 15.6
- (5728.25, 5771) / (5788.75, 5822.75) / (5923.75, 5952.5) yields -1.6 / 14.9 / 14.7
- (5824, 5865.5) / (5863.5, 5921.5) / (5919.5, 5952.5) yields -4.4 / 14.8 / 14.7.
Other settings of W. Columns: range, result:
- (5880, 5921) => 16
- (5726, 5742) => 14.3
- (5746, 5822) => 15.4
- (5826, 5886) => 14.9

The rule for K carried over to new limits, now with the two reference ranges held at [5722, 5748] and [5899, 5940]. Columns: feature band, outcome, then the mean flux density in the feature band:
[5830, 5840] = 0.138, 13.2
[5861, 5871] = -0.106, 16.7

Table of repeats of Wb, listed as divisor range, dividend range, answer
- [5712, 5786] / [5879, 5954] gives 1.10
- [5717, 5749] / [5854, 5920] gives 1.17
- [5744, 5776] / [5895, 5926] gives 1.11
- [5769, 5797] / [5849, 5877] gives 1.07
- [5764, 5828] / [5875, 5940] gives 1.06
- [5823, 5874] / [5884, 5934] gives 1.07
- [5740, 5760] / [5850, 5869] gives 1.10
